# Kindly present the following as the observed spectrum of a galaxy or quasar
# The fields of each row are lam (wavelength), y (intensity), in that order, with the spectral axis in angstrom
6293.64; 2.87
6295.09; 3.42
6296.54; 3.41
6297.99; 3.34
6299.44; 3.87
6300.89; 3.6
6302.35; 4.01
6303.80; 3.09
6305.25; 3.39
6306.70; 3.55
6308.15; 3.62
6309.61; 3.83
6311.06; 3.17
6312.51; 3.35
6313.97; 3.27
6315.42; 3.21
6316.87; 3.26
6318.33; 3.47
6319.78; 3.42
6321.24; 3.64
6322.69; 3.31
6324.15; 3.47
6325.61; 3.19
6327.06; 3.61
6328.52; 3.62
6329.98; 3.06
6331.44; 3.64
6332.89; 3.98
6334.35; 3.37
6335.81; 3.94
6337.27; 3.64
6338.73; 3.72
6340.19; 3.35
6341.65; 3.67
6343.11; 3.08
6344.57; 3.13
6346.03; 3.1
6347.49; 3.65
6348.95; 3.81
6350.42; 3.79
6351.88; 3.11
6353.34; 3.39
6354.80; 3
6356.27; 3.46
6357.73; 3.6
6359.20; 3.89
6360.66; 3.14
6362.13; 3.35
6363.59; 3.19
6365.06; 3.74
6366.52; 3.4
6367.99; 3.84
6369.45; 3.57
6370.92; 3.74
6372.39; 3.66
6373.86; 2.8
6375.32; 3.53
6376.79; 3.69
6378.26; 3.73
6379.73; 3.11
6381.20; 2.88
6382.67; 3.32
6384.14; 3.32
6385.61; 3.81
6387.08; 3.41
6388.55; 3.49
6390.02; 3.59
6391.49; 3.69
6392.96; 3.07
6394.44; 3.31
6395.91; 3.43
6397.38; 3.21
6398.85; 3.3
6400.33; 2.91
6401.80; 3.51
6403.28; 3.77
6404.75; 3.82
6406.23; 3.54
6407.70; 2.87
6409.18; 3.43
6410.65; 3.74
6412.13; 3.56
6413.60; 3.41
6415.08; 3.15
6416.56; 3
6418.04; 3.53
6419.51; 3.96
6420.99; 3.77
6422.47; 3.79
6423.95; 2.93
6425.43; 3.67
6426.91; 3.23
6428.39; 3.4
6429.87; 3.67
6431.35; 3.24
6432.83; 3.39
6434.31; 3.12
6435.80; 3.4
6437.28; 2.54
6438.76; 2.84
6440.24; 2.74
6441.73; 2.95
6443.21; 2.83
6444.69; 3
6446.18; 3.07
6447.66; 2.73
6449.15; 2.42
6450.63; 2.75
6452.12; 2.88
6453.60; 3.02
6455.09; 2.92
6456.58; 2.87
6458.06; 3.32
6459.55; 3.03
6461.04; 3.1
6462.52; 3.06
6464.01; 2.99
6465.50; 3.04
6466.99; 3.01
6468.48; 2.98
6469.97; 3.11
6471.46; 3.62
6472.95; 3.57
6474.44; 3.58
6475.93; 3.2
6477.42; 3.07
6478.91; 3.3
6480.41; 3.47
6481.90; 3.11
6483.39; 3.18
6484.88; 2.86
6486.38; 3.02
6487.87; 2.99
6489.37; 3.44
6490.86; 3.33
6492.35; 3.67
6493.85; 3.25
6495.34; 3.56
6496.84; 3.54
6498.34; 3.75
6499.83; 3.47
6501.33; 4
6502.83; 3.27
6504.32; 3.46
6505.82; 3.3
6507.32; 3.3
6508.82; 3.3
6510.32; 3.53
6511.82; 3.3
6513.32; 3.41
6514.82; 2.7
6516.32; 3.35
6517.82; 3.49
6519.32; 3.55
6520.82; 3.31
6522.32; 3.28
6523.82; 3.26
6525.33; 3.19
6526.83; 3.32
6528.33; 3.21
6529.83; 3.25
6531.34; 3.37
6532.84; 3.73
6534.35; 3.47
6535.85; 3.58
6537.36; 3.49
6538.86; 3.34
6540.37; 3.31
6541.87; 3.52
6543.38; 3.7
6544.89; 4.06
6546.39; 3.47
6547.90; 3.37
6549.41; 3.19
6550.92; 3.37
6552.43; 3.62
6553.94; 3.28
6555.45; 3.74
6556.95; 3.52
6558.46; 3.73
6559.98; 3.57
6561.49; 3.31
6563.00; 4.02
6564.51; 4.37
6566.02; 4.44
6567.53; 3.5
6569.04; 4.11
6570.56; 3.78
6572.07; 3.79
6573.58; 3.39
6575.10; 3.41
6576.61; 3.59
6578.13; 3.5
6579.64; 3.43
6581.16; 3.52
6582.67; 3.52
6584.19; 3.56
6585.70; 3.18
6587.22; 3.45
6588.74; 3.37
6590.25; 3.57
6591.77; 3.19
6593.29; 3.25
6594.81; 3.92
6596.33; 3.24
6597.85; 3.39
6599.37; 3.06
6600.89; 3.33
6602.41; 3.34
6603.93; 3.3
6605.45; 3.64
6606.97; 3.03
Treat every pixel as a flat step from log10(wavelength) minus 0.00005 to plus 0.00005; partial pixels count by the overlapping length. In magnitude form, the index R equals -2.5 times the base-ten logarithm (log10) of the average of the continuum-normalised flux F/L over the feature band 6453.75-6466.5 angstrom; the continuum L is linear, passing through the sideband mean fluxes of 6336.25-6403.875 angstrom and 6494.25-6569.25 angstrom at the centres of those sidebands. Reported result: 0.14 mag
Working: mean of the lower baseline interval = 3.43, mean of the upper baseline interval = 3.5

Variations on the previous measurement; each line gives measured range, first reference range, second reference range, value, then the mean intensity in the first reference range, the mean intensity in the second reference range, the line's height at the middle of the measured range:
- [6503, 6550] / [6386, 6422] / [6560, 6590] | 0.061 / 3.44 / 3.64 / 3.59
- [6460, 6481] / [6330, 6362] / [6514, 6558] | 0.073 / 3.49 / 3.42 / 3.44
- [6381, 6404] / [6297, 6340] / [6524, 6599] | 0.039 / 3.5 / 3.53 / 3.51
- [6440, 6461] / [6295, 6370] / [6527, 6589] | 0.209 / 3.48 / 3.56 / 3.52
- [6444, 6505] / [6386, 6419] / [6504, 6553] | 0.067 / 3.41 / 3.4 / 3.4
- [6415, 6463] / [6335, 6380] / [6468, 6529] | 0.089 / 3.48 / 3.33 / 3.4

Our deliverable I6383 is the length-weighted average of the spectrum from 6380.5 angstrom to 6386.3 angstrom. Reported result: 3.33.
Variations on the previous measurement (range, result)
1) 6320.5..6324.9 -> 3.47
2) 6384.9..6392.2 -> 3.6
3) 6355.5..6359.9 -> 3.64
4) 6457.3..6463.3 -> 3.13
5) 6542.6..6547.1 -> 3.75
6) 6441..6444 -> 2.9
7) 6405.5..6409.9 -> 3.28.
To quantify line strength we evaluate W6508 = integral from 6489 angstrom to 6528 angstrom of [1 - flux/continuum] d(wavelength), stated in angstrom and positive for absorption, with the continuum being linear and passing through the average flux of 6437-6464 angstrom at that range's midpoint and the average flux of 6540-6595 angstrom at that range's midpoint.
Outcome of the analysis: -1.9 angstrom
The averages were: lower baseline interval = 2.9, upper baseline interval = 3.58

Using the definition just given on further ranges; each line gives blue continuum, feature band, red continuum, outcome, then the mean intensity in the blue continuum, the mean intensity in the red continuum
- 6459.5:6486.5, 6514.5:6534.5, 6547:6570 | 0.9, 3.18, 3.67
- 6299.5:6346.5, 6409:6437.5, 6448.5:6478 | -2.0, 3.47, 3.08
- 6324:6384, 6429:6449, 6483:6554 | 2.3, 3.46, 3.39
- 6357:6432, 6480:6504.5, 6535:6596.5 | 1.0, 3.45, 3.57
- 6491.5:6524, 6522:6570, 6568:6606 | -1.6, 3.41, 3.47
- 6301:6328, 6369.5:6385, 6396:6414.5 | 0.2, 3.44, 3.42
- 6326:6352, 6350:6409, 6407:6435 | 0.8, 3.52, 3.42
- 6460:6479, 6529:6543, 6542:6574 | 0.4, 3.2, 3.68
